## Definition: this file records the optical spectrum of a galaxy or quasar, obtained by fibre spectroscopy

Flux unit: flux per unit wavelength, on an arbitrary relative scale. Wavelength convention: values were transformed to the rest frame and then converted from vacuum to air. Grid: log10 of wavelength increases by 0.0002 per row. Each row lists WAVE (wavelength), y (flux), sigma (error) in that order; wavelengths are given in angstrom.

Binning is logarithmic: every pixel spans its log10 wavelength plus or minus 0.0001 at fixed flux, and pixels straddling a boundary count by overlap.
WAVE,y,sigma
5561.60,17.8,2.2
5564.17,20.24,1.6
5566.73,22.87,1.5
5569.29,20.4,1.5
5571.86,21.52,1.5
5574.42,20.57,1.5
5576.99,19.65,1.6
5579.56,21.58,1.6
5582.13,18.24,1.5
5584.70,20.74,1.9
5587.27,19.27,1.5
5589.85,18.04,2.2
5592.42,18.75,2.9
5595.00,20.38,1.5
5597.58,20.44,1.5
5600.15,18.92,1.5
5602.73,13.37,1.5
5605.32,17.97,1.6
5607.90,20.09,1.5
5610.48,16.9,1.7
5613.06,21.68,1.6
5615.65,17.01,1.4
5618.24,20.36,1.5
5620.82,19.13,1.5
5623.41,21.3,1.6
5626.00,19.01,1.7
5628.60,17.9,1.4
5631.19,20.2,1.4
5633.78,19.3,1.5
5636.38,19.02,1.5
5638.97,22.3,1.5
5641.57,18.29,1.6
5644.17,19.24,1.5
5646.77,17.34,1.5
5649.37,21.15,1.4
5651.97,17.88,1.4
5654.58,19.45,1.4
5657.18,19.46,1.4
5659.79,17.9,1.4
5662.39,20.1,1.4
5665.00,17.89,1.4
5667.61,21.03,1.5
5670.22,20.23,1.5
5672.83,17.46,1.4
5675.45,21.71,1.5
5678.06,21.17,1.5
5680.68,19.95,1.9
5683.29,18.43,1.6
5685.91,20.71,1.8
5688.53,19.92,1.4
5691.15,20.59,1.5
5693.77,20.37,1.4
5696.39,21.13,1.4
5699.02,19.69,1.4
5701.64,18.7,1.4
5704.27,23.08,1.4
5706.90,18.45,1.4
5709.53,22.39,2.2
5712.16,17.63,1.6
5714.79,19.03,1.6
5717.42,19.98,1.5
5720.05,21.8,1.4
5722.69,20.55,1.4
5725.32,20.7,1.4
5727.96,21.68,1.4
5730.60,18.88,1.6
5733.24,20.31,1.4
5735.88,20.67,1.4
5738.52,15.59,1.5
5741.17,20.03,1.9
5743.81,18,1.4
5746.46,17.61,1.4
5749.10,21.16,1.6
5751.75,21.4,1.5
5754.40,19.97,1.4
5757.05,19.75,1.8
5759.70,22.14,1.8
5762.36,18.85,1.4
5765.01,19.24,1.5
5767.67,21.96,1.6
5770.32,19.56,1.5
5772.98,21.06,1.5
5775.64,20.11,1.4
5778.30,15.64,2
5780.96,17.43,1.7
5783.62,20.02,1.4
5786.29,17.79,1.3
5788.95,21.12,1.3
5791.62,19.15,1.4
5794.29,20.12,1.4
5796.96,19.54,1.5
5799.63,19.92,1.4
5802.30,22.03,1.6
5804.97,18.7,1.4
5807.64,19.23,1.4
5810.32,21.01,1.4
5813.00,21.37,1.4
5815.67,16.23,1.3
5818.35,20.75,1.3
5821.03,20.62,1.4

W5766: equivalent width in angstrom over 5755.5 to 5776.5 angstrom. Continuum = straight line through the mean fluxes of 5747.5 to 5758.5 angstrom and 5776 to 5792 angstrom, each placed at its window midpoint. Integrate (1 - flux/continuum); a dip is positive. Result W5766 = -0.67 angstrom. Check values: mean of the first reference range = 20.5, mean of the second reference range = 18.6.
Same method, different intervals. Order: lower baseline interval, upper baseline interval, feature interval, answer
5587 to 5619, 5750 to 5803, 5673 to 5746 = -2.3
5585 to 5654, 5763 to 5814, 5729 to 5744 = 0.4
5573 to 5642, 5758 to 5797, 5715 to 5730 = -0.9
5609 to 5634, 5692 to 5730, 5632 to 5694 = 0.5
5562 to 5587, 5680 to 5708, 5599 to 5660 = 4.0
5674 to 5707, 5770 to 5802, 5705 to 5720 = 0.2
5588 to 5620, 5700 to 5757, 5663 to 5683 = -0.5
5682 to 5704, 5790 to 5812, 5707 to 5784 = 1.2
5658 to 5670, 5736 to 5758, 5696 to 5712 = -0.9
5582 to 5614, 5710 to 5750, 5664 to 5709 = -1.7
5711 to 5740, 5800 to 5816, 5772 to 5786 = 0.8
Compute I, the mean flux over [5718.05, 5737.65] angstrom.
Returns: 20.5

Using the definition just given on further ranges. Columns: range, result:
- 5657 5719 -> 19.9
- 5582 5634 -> 19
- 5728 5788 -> 19.5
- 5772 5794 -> 19.1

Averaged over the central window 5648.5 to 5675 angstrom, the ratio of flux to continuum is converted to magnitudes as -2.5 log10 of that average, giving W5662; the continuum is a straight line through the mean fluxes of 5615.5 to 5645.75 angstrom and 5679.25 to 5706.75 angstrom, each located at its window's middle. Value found 0.03 mag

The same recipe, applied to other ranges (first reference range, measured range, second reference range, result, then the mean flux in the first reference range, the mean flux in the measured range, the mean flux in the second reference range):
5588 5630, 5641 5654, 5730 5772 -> 0.014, 18.8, 18.8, 19.7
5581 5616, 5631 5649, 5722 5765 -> -0.021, 18.7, 19.4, 19.8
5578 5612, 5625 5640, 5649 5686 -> -0.020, 18.8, 19.6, 19.6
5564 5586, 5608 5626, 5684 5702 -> 0.058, 20.7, 19.4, 20.2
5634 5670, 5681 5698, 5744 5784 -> -0.040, 19.3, 20.2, 19.7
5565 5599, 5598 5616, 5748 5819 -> 0.112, 20.2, 18.2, 19.8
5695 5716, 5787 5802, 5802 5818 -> -0.016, 20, 20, 19.7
